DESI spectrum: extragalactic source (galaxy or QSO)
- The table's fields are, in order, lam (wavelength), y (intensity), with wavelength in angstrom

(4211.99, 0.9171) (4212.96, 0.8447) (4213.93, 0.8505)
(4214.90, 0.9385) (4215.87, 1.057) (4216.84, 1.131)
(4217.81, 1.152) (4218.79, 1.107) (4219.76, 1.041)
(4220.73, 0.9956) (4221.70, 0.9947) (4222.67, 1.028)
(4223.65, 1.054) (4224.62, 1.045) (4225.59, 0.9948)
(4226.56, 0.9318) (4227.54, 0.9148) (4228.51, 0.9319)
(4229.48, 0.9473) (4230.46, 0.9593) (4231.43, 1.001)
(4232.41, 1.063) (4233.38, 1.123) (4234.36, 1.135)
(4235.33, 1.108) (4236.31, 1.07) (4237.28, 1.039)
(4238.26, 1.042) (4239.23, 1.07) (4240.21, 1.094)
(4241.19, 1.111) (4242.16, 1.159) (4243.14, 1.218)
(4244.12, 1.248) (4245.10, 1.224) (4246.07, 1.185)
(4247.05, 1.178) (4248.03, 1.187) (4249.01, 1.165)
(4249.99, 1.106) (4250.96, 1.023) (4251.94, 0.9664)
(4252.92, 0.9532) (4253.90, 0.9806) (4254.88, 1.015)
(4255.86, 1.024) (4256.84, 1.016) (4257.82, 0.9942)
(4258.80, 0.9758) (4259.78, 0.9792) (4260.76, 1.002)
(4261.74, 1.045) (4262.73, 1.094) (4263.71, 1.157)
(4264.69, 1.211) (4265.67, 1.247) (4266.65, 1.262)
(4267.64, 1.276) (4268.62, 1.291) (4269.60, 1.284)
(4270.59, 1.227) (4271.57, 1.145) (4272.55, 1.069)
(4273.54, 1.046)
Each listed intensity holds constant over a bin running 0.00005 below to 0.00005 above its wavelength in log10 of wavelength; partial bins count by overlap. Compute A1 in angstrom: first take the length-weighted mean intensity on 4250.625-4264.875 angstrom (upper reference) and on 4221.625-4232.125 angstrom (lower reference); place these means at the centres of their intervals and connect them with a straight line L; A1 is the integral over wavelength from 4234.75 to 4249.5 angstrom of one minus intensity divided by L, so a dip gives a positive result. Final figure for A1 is -2.0 angstrom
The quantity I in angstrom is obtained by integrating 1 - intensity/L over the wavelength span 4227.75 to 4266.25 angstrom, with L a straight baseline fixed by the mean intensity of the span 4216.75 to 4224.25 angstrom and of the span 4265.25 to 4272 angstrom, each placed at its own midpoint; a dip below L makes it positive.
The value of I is 2.8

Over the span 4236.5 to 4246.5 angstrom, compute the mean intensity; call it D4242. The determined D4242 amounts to 1.14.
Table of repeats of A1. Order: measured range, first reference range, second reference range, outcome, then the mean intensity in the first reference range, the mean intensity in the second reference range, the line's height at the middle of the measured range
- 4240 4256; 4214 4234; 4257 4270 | -0.32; 1.02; 1.14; 1.09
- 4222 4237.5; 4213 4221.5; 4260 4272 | 0.62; 1.02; 1.18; 1.06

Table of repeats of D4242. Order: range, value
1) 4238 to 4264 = 1.08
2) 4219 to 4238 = 1.02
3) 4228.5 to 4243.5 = 1.07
